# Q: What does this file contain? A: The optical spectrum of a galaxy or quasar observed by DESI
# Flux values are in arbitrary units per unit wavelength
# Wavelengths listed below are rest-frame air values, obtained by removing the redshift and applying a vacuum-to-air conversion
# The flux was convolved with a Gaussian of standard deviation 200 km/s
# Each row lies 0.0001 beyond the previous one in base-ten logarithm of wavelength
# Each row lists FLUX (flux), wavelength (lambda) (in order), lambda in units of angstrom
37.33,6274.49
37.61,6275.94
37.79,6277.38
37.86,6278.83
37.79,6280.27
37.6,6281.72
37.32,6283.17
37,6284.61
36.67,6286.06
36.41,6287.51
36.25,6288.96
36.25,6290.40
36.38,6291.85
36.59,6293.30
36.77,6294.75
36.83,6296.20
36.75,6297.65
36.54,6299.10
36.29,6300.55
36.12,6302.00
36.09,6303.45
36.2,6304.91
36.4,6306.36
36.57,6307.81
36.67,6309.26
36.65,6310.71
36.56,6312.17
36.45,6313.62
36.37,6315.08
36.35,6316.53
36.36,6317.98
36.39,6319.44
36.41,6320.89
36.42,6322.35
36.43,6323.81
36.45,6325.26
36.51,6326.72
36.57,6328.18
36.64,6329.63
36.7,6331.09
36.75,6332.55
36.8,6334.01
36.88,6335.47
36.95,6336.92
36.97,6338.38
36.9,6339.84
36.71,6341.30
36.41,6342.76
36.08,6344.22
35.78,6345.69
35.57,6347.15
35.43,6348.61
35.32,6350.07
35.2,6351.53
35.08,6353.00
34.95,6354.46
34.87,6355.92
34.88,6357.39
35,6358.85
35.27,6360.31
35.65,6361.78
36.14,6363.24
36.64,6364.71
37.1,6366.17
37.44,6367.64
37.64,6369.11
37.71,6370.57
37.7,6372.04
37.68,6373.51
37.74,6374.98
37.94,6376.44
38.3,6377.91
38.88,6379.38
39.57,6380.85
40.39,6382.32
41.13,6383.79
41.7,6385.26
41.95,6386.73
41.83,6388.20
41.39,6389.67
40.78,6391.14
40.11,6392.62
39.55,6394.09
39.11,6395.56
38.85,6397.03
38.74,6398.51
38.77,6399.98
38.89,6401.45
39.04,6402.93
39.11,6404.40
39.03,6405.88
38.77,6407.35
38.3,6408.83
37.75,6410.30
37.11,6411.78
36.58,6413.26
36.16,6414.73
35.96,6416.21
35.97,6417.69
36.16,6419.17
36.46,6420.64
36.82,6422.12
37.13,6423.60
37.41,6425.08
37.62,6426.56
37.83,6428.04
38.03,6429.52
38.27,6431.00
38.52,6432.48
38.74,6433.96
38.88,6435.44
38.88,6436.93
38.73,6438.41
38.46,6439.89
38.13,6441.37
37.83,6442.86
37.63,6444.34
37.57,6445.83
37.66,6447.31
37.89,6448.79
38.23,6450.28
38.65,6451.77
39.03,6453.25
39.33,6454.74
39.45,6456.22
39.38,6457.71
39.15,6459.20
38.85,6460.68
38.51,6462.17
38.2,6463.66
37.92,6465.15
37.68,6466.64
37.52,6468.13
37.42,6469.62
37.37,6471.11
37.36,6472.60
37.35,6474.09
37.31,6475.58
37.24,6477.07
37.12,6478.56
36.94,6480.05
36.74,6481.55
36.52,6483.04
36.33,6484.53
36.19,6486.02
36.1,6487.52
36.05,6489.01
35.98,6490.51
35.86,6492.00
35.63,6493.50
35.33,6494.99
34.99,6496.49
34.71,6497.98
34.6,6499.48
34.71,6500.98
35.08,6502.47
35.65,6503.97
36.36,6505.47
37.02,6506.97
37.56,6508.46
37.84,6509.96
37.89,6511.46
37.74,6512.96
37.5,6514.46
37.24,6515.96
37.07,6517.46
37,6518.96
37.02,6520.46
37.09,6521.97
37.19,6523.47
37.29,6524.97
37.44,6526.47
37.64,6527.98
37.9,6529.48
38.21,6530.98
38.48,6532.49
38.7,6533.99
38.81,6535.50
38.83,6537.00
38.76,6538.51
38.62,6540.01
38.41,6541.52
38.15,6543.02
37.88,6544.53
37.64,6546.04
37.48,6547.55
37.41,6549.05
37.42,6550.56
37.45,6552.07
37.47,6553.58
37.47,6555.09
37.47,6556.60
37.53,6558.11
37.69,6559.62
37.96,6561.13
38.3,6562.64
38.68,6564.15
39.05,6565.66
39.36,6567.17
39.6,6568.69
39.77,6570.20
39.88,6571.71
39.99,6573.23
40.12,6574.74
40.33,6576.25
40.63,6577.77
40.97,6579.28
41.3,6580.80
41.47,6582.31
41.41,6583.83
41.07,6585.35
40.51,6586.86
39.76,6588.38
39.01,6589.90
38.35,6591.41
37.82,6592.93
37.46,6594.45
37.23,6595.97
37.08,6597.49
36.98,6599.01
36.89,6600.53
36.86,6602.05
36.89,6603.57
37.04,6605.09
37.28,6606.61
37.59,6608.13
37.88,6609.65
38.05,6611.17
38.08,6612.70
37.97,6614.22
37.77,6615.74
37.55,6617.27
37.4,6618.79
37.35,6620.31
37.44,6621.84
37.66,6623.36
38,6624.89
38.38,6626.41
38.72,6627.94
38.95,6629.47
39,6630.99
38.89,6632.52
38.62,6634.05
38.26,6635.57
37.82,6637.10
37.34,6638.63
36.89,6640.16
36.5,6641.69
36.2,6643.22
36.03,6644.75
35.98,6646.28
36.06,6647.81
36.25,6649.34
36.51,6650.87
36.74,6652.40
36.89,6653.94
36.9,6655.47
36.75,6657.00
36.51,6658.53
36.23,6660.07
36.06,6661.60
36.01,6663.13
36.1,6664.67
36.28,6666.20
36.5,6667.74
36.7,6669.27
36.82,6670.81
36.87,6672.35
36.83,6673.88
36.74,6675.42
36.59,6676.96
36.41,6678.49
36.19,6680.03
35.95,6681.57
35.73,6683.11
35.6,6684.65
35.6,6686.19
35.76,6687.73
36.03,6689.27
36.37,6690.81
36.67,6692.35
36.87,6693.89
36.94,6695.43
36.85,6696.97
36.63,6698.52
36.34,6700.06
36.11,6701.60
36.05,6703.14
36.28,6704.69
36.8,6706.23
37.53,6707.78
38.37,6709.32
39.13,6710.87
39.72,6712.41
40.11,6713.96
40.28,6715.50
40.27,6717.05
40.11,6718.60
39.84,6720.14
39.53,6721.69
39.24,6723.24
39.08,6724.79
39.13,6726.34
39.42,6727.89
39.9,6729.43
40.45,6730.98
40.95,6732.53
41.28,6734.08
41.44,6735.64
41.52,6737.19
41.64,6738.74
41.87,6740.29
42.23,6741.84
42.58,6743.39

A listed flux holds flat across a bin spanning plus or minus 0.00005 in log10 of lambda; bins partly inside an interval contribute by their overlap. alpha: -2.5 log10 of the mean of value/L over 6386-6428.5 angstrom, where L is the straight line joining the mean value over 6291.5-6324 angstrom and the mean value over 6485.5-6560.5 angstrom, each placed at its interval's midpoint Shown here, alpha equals -0.05 mag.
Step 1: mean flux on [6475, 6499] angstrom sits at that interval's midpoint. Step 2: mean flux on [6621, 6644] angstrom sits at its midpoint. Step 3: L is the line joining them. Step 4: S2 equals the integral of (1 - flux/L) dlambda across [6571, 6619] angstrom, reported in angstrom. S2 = -1.6 angstrom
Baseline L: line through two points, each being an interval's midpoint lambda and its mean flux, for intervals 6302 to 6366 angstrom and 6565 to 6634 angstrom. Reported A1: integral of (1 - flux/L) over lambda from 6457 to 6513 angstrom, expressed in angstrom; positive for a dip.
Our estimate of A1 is 1.1 angstrom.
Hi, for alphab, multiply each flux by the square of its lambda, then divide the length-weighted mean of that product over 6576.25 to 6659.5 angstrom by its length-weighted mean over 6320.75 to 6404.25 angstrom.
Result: 1.09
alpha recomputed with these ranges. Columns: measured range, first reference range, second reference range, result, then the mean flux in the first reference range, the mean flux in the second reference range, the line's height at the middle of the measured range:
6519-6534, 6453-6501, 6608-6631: -0.01 mag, 37.1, 38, 37.4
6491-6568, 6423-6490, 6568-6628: 0.03 mag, 37.8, 38.6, 38.2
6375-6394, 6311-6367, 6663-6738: -0.11 mag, 36.2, 37.8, 36.4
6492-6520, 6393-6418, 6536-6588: 0.07 mag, 38.2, 39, 38.7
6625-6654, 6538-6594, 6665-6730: 0.02 mag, 39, 37.5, 38.1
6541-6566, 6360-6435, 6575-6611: 0.02 mag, 38.3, 38.8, 38.7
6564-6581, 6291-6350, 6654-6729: -0.08 mag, 36.5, 37.3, 37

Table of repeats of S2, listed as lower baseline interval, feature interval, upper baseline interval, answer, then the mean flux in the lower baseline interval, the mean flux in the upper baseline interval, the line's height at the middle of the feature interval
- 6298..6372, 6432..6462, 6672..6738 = -1.4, 36.3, 38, 36.8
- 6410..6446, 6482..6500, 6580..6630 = 1.0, 37.5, 38.3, 37.8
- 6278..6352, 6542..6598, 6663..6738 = -2.2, 36.5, 37.8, 37.4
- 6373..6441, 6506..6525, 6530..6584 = 0.7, 38.6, 38.8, 38.8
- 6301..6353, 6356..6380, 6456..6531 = -0.3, 36.4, 37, 36.5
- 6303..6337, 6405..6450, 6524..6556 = -0.6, 36.5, 38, 37.2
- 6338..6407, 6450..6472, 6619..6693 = -0.5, 37.8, 36.8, 37.5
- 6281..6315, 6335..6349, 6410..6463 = 0.2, 36.6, 37.9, 37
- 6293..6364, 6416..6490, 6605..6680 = -2.2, 36.2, 37.2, 36.6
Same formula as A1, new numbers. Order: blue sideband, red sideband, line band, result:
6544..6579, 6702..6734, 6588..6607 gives 0.6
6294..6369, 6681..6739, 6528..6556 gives -0.5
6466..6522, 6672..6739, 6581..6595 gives -0.9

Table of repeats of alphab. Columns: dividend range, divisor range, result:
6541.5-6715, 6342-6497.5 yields 1.07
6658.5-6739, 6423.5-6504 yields 1.09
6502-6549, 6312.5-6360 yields 1.10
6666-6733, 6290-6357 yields 1.16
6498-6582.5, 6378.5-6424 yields 1.02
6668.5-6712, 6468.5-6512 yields 1.07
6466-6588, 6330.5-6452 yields 1.05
